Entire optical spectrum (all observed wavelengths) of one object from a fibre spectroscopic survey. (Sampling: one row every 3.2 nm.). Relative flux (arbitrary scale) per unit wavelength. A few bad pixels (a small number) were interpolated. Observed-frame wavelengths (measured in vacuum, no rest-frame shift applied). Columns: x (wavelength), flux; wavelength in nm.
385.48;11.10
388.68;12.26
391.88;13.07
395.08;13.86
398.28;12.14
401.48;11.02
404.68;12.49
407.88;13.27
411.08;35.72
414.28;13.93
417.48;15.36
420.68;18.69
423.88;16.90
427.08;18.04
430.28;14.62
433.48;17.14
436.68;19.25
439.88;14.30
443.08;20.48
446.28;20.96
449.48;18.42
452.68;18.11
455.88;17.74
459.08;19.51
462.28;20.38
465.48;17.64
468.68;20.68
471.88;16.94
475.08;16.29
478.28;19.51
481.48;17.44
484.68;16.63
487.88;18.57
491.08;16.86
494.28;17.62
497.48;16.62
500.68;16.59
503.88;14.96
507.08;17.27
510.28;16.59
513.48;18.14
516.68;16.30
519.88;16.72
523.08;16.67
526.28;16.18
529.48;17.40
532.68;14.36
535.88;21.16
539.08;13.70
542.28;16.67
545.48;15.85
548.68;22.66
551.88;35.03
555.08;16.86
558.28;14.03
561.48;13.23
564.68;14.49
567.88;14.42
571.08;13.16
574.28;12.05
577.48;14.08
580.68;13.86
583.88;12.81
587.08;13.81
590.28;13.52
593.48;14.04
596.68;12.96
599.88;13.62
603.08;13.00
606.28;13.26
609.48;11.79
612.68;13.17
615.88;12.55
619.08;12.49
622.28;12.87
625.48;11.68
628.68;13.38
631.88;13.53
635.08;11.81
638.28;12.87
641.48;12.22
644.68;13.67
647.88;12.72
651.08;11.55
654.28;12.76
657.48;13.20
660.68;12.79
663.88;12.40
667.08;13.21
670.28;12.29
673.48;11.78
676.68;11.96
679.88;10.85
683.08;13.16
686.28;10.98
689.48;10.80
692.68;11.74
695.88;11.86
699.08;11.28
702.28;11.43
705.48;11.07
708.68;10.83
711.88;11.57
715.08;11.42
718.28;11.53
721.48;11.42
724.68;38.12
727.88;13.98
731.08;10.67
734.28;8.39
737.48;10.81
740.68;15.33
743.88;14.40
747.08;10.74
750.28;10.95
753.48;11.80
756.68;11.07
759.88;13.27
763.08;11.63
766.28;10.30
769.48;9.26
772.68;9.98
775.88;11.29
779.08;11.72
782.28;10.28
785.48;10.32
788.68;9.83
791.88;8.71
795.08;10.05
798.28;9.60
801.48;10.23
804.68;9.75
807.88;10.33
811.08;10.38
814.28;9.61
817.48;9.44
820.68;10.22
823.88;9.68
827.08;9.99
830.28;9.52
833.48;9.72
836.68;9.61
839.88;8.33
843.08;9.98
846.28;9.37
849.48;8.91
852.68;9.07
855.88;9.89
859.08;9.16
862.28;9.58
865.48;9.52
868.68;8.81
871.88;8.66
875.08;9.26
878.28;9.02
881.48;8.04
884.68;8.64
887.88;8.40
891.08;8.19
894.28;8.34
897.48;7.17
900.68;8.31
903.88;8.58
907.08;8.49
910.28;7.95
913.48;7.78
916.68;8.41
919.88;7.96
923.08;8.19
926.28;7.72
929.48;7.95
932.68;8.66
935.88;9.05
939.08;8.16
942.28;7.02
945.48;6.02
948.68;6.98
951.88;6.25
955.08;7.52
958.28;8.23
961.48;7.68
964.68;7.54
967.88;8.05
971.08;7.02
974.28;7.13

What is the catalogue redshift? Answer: 0.104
